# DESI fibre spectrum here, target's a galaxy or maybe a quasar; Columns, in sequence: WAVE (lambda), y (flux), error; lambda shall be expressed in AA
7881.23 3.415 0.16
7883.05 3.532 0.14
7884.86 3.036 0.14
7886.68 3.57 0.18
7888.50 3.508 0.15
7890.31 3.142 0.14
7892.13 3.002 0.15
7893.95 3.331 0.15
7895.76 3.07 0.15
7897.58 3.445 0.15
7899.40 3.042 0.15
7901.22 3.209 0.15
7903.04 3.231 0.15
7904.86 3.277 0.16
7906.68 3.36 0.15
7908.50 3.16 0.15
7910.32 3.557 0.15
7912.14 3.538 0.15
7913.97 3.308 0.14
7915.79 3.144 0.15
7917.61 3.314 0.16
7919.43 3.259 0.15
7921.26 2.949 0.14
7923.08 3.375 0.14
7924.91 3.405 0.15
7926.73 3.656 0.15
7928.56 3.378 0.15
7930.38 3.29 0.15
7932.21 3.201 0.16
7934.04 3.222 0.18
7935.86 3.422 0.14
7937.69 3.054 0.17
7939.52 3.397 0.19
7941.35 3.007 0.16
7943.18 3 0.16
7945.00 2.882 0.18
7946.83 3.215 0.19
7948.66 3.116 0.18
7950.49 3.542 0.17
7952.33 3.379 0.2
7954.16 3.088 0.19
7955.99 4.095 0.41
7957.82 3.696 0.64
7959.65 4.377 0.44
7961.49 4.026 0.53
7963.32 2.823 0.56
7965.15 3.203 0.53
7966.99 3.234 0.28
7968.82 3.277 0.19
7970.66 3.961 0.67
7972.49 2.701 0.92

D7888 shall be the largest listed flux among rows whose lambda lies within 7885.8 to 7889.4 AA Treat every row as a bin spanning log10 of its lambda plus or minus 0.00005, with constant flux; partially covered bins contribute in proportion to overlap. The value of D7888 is 3.57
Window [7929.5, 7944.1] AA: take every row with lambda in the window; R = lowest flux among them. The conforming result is 3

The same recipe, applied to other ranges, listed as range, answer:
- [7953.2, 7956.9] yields 3.088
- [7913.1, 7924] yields 2.949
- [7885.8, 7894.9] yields 3.002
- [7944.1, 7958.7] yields 2.882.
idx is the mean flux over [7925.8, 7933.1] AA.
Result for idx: 3.38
